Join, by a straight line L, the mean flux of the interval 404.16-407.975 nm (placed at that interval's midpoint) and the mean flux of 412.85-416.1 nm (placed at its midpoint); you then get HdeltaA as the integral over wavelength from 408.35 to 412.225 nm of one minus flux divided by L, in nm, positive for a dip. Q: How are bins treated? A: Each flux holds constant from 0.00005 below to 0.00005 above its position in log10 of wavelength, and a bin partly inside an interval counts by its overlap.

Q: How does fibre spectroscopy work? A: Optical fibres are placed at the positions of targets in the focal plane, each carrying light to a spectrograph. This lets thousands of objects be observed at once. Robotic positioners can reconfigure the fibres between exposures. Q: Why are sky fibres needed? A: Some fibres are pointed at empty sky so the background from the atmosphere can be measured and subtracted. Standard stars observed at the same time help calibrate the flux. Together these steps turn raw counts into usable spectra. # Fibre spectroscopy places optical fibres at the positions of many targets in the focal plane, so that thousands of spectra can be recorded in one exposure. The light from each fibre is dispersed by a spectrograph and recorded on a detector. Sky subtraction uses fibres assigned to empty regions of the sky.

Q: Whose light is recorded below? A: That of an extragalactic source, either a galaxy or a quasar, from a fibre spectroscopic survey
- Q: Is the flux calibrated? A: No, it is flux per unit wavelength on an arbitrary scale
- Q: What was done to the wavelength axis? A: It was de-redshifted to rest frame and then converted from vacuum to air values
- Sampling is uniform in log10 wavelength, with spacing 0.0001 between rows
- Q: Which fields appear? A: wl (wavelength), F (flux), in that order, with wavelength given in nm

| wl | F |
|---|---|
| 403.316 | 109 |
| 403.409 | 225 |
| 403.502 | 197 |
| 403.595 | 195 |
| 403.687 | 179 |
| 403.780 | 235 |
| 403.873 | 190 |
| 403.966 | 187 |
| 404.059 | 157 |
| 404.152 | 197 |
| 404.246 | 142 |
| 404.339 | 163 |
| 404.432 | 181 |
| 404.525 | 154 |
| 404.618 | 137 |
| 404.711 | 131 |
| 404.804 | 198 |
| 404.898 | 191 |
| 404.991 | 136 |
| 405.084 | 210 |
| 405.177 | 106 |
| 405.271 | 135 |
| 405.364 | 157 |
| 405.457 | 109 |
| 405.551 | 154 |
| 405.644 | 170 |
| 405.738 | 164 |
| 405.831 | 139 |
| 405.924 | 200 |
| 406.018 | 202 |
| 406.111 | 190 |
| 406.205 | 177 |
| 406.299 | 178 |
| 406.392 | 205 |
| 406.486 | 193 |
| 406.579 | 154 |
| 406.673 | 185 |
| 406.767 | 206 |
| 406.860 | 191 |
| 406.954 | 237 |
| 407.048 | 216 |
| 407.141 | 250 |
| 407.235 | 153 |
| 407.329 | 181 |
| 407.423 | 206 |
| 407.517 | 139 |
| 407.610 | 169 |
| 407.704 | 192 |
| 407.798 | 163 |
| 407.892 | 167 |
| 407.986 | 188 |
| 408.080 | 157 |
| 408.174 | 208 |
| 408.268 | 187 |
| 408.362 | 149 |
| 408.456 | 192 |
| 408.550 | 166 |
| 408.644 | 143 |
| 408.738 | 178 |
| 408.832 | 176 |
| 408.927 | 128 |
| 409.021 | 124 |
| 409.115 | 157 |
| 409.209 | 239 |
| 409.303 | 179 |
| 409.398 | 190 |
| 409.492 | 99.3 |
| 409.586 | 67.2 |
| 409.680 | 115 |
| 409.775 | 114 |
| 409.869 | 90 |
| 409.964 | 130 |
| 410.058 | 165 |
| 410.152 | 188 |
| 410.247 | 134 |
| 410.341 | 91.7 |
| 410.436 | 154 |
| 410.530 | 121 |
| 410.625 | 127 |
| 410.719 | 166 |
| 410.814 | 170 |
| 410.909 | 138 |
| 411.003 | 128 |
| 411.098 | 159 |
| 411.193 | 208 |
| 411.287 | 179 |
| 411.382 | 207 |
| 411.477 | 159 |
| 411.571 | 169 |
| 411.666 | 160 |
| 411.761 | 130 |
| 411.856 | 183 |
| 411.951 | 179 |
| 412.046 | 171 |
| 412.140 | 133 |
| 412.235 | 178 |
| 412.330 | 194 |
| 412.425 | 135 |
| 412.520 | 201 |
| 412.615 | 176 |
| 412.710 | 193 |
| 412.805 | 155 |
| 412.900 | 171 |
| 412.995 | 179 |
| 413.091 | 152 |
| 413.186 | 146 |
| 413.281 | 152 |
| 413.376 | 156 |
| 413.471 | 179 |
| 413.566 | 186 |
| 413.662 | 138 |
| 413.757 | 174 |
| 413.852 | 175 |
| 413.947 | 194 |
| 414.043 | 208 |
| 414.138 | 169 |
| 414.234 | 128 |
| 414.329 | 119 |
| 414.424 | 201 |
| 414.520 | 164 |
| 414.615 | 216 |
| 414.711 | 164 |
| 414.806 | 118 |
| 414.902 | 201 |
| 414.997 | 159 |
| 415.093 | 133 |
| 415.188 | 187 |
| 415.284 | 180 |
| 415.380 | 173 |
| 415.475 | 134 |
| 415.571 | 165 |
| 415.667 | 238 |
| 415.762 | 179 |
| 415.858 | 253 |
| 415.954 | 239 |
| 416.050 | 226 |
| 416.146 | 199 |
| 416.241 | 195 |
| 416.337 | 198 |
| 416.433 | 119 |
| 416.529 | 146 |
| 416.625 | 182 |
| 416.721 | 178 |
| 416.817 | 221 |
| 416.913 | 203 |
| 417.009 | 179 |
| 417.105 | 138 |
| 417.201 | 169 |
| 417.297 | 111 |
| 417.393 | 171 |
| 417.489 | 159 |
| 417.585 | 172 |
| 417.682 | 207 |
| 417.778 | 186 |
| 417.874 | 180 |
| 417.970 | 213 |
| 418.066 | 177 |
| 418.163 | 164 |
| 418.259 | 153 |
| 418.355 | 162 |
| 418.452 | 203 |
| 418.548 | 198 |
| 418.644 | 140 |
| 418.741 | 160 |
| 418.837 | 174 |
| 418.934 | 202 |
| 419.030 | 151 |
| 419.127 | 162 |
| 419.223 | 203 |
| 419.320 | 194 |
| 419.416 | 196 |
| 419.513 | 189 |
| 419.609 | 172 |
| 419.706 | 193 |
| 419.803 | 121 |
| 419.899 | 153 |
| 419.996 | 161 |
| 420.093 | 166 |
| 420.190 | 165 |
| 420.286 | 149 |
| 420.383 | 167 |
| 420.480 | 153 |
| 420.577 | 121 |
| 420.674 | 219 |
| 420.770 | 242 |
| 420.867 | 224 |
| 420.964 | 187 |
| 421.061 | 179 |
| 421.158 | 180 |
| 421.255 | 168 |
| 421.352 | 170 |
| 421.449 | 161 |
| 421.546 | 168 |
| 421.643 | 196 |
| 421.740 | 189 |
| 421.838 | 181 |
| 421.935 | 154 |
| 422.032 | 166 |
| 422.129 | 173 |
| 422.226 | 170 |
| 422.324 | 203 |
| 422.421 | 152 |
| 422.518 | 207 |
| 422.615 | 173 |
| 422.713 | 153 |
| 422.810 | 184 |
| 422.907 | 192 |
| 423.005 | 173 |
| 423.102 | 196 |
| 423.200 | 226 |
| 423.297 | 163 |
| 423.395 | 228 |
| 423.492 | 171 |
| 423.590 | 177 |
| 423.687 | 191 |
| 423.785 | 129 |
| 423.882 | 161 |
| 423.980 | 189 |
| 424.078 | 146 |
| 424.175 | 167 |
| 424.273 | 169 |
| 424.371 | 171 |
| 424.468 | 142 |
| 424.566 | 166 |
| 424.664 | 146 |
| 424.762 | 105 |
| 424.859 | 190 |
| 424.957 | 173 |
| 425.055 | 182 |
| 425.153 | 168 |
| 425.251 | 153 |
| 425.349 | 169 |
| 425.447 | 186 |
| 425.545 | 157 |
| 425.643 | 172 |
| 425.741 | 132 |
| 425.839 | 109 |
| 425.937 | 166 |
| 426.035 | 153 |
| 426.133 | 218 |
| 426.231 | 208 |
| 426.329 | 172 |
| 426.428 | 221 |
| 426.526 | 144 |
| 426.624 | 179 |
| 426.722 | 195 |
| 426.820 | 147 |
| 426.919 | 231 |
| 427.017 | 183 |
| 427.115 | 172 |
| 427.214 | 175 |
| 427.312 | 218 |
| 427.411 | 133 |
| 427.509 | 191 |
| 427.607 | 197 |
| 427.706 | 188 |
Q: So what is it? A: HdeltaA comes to 0.48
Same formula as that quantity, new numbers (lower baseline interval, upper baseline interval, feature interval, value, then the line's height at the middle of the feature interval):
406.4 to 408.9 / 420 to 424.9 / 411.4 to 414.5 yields 0.21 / 179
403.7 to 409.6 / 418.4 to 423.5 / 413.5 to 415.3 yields 0.07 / 176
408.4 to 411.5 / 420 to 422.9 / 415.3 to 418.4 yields -0.27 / 166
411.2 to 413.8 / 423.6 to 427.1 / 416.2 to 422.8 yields -0.25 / 169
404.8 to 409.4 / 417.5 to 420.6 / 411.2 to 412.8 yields 0.02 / 174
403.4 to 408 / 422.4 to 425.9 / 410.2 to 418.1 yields 0.12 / 173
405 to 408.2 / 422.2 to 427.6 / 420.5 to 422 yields -0.06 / 174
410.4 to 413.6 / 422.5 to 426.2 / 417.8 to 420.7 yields -0.07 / 168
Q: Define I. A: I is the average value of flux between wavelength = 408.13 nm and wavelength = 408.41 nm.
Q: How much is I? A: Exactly 181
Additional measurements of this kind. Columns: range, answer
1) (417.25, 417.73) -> 164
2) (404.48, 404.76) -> 141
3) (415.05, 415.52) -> 162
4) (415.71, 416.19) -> 219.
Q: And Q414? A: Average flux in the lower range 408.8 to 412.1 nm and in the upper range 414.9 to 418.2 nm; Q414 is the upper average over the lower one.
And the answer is 1.2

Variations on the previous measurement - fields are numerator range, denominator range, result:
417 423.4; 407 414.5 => 1.08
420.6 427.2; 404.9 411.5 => 1.07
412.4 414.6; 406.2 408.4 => 0.91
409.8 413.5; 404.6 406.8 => 0.95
